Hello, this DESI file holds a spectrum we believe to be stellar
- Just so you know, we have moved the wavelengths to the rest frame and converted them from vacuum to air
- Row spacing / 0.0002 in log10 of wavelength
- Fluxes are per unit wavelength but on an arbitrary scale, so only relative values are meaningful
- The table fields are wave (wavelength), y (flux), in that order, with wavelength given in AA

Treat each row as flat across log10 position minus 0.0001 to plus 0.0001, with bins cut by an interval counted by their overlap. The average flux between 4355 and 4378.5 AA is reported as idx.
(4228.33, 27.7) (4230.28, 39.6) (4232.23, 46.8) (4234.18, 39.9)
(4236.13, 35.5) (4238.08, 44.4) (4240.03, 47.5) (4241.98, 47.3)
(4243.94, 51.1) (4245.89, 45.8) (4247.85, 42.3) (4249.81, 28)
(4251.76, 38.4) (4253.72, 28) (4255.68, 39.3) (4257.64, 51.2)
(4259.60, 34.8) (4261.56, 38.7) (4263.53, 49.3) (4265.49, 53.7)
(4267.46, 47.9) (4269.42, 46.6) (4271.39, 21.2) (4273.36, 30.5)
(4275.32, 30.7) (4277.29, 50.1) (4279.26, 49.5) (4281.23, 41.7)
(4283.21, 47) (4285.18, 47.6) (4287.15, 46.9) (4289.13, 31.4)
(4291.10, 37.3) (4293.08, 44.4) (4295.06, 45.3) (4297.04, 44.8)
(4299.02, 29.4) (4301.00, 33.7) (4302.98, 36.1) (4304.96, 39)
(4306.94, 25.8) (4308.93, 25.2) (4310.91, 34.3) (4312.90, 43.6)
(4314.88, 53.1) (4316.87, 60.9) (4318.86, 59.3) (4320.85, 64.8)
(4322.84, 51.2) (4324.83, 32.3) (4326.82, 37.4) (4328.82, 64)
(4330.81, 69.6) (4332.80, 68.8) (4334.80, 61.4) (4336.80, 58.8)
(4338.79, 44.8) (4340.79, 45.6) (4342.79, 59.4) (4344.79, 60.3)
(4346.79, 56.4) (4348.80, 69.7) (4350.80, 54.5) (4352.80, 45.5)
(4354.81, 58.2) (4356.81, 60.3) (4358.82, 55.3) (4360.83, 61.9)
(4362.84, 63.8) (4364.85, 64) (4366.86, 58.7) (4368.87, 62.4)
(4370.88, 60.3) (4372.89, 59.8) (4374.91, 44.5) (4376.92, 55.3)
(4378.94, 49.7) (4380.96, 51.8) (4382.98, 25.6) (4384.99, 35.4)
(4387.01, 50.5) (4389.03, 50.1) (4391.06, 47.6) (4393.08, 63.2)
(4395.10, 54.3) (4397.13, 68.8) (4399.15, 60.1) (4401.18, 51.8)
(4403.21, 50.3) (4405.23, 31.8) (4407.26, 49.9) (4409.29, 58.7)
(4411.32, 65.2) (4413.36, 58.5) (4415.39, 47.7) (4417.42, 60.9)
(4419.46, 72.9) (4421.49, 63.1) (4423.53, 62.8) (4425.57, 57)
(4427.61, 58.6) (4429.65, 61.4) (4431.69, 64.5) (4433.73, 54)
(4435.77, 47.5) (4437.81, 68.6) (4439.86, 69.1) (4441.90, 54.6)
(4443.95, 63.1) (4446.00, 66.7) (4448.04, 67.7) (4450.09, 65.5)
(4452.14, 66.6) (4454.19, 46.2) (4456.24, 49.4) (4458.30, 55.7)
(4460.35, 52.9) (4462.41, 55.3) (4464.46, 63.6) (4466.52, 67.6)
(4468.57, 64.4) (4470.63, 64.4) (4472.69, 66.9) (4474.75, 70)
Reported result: 58.5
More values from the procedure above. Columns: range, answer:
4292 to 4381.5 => 51.7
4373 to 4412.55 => 51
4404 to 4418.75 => 53.6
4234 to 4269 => 42.5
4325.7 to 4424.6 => 55.7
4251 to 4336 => 43.9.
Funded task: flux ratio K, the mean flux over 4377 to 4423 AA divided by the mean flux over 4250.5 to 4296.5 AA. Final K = 1.3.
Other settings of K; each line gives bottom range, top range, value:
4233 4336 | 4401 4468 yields 1.34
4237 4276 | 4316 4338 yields 1.39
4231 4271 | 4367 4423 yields 1.27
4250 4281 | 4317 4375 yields 1.42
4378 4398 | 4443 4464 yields 1.19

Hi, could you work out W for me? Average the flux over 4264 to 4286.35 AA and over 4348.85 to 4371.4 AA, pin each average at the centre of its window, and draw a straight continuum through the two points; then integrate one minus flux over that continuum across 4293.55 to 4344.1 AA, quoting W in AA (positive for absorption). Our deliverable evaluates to 3.7 AA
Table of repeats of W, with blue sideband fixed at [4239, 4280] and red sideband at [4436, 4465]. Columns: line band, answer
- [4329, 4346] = -3.4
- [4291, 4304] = 1.8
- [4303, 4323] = 0.7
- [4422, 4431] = -0.4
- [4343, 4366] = -3.8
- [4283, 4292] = 0.5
